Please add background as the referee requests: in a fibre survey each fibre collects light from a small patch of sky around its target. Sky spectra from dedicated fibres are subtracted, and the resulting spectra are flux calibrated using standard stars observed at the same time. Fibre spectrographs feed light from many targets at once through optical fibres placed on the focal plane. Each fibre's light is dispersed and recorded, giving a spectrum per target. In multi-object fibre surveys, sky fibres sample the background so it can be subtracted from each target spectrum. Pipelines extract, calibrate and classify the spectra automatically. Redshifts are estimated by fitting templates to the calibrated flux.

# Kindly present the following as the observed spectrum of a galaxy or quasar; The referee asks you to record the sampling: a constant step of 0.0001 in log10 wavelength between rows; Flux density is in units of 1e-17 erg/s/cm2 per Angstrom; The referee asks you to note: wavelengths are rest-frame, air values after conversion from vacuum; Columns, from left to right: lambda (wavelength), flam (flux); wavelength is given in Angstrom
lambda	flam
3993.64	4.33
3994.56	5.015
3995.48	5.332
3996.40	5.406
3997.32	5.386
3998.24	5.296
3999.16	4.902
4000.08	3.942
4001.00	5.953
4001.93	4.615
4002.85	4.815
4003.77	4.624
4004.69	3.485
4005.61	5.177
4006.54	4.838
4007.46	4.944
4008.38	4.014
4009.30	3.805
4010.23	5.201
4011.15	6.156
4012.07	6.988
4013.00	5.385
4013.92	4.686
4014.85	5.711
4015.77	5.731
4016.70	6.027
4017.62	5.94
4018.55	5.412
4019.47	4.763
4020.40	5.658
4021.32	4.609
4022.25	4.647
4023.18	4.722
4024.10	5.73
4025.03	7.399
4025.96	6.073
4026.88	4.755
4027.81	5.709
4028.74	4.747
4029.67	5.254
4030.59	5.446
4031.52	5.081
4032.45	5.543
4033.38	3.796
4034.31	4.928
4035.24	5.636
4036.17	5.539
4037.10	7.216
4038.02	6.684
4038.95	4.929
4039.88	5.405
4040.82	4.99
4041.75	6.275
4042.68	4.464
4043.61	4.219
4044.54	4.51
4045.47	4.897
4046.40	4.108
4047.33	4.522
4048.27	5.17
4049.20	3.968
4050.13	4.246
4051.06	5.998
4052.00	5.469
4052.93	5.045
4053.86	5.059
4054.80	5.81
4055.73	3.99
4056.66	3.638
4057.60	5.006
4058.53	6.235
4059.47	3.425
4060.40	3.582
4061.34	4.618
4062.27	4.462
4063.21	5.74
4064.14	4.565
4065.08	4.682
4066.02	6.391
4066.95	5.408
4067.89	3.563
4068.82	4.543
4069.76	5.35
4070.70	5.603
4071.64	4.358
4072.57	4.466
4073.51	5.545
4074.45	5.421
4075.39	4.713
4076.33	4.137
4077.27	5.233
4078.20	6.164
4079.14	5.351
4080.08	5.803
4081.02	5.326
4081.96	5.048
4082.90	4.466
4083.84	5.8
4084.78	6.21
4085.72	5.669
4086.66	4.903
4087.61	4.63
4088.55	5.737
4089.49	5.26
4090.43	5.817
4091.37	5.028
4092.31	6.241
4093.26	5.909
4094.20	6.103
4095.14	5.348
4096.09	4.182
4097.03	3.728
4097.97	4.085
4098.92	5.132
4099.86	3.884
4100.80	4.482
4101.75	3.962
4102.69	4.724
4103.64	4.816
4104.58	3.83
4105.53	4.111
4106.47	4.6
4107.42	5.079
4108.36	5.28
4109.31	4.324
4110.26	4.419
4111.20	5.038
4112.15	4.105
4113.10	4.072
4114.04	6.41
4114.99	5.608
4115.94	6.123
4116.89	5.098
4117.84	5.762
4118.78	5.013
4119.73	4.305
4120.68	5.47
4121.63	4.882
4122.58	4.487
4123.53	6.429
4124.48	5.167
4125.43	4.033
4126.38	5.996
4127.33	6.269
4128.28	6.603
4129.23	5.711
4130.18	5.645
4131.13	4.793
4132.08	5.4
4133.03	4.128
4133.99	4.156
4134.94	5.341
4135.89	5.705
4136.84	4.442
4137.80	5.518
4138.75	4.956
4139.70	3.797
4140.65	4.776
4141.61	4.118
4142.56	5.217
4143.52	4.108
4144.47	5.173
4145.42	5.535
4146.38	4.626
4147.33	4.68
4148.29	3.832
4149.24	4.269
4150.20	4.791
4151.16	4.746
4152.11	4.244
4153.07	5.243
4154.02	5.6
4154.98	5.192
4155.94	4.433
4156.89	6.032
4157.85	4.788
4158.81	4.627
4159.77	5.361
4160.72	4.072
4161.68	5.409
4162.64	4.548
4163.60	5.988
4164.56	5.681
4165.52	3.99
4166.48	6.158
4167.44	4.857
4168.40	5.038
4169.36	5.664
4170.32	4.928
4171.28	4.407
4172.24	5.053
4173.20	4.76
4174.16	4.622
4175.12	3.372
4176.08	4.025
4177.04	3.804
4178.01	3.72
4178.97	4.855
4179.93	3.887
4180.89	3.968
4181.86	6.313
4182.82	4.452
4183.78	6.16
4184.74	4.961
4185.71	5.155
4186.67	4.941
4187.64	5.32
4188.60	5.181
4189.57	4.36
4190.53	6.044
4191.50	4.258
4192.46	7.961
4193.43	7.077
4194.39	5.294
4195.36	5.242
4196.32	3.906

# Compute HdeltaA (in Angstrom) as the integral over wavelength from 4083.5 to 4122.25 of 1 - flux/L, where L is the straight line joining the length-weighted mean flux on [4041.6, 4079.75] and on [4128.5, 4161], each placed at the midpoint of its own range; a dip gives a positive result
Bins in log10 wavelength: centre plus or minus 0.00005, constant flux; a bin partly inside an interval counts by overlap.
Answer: -1.01 Angstrom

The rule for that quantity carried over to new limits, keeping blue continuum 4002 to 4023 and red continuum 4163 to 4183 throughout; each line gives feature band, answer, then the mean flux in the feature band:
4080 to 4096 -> -1.7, 5.45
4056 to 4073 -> 0.8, 4.75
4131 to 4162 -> -0.1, 4.82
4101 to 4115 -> 0.7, 4.66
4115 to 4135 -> -1.8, 5.28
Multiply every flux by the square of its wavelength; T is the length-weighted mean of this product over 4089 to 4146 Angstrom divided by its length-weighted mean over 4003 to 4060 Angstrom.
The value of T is 1.02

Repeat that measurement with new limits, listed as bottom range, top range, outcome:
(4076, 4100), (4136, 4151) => 0.92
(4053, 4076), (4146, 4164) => 1.05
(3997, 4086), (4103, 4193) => 1.02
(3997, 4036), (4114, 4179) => 1.02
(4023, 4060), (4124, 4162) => 1.01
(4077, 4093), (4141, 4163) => 0.91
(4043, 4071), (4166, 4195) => 1.11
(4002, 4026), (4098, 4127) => 0.98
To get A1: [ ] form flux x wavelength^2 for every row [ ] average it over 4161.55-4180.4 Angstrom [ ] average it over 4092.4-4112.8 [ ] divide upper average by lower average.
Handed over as 1.05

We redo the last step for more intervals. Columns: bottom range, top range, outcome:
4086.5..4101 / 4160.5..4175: 1.03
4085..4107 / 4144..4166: 1.03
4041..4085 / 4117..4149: 1.05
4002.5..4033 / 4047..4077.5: 0.94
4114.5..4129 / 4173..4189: 0.89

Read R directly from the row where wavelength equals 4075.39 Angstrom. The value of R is 4.713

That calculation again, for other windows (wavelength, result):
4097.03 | 3.728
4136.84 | 4.442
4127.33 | 6.269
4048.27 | 5.17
